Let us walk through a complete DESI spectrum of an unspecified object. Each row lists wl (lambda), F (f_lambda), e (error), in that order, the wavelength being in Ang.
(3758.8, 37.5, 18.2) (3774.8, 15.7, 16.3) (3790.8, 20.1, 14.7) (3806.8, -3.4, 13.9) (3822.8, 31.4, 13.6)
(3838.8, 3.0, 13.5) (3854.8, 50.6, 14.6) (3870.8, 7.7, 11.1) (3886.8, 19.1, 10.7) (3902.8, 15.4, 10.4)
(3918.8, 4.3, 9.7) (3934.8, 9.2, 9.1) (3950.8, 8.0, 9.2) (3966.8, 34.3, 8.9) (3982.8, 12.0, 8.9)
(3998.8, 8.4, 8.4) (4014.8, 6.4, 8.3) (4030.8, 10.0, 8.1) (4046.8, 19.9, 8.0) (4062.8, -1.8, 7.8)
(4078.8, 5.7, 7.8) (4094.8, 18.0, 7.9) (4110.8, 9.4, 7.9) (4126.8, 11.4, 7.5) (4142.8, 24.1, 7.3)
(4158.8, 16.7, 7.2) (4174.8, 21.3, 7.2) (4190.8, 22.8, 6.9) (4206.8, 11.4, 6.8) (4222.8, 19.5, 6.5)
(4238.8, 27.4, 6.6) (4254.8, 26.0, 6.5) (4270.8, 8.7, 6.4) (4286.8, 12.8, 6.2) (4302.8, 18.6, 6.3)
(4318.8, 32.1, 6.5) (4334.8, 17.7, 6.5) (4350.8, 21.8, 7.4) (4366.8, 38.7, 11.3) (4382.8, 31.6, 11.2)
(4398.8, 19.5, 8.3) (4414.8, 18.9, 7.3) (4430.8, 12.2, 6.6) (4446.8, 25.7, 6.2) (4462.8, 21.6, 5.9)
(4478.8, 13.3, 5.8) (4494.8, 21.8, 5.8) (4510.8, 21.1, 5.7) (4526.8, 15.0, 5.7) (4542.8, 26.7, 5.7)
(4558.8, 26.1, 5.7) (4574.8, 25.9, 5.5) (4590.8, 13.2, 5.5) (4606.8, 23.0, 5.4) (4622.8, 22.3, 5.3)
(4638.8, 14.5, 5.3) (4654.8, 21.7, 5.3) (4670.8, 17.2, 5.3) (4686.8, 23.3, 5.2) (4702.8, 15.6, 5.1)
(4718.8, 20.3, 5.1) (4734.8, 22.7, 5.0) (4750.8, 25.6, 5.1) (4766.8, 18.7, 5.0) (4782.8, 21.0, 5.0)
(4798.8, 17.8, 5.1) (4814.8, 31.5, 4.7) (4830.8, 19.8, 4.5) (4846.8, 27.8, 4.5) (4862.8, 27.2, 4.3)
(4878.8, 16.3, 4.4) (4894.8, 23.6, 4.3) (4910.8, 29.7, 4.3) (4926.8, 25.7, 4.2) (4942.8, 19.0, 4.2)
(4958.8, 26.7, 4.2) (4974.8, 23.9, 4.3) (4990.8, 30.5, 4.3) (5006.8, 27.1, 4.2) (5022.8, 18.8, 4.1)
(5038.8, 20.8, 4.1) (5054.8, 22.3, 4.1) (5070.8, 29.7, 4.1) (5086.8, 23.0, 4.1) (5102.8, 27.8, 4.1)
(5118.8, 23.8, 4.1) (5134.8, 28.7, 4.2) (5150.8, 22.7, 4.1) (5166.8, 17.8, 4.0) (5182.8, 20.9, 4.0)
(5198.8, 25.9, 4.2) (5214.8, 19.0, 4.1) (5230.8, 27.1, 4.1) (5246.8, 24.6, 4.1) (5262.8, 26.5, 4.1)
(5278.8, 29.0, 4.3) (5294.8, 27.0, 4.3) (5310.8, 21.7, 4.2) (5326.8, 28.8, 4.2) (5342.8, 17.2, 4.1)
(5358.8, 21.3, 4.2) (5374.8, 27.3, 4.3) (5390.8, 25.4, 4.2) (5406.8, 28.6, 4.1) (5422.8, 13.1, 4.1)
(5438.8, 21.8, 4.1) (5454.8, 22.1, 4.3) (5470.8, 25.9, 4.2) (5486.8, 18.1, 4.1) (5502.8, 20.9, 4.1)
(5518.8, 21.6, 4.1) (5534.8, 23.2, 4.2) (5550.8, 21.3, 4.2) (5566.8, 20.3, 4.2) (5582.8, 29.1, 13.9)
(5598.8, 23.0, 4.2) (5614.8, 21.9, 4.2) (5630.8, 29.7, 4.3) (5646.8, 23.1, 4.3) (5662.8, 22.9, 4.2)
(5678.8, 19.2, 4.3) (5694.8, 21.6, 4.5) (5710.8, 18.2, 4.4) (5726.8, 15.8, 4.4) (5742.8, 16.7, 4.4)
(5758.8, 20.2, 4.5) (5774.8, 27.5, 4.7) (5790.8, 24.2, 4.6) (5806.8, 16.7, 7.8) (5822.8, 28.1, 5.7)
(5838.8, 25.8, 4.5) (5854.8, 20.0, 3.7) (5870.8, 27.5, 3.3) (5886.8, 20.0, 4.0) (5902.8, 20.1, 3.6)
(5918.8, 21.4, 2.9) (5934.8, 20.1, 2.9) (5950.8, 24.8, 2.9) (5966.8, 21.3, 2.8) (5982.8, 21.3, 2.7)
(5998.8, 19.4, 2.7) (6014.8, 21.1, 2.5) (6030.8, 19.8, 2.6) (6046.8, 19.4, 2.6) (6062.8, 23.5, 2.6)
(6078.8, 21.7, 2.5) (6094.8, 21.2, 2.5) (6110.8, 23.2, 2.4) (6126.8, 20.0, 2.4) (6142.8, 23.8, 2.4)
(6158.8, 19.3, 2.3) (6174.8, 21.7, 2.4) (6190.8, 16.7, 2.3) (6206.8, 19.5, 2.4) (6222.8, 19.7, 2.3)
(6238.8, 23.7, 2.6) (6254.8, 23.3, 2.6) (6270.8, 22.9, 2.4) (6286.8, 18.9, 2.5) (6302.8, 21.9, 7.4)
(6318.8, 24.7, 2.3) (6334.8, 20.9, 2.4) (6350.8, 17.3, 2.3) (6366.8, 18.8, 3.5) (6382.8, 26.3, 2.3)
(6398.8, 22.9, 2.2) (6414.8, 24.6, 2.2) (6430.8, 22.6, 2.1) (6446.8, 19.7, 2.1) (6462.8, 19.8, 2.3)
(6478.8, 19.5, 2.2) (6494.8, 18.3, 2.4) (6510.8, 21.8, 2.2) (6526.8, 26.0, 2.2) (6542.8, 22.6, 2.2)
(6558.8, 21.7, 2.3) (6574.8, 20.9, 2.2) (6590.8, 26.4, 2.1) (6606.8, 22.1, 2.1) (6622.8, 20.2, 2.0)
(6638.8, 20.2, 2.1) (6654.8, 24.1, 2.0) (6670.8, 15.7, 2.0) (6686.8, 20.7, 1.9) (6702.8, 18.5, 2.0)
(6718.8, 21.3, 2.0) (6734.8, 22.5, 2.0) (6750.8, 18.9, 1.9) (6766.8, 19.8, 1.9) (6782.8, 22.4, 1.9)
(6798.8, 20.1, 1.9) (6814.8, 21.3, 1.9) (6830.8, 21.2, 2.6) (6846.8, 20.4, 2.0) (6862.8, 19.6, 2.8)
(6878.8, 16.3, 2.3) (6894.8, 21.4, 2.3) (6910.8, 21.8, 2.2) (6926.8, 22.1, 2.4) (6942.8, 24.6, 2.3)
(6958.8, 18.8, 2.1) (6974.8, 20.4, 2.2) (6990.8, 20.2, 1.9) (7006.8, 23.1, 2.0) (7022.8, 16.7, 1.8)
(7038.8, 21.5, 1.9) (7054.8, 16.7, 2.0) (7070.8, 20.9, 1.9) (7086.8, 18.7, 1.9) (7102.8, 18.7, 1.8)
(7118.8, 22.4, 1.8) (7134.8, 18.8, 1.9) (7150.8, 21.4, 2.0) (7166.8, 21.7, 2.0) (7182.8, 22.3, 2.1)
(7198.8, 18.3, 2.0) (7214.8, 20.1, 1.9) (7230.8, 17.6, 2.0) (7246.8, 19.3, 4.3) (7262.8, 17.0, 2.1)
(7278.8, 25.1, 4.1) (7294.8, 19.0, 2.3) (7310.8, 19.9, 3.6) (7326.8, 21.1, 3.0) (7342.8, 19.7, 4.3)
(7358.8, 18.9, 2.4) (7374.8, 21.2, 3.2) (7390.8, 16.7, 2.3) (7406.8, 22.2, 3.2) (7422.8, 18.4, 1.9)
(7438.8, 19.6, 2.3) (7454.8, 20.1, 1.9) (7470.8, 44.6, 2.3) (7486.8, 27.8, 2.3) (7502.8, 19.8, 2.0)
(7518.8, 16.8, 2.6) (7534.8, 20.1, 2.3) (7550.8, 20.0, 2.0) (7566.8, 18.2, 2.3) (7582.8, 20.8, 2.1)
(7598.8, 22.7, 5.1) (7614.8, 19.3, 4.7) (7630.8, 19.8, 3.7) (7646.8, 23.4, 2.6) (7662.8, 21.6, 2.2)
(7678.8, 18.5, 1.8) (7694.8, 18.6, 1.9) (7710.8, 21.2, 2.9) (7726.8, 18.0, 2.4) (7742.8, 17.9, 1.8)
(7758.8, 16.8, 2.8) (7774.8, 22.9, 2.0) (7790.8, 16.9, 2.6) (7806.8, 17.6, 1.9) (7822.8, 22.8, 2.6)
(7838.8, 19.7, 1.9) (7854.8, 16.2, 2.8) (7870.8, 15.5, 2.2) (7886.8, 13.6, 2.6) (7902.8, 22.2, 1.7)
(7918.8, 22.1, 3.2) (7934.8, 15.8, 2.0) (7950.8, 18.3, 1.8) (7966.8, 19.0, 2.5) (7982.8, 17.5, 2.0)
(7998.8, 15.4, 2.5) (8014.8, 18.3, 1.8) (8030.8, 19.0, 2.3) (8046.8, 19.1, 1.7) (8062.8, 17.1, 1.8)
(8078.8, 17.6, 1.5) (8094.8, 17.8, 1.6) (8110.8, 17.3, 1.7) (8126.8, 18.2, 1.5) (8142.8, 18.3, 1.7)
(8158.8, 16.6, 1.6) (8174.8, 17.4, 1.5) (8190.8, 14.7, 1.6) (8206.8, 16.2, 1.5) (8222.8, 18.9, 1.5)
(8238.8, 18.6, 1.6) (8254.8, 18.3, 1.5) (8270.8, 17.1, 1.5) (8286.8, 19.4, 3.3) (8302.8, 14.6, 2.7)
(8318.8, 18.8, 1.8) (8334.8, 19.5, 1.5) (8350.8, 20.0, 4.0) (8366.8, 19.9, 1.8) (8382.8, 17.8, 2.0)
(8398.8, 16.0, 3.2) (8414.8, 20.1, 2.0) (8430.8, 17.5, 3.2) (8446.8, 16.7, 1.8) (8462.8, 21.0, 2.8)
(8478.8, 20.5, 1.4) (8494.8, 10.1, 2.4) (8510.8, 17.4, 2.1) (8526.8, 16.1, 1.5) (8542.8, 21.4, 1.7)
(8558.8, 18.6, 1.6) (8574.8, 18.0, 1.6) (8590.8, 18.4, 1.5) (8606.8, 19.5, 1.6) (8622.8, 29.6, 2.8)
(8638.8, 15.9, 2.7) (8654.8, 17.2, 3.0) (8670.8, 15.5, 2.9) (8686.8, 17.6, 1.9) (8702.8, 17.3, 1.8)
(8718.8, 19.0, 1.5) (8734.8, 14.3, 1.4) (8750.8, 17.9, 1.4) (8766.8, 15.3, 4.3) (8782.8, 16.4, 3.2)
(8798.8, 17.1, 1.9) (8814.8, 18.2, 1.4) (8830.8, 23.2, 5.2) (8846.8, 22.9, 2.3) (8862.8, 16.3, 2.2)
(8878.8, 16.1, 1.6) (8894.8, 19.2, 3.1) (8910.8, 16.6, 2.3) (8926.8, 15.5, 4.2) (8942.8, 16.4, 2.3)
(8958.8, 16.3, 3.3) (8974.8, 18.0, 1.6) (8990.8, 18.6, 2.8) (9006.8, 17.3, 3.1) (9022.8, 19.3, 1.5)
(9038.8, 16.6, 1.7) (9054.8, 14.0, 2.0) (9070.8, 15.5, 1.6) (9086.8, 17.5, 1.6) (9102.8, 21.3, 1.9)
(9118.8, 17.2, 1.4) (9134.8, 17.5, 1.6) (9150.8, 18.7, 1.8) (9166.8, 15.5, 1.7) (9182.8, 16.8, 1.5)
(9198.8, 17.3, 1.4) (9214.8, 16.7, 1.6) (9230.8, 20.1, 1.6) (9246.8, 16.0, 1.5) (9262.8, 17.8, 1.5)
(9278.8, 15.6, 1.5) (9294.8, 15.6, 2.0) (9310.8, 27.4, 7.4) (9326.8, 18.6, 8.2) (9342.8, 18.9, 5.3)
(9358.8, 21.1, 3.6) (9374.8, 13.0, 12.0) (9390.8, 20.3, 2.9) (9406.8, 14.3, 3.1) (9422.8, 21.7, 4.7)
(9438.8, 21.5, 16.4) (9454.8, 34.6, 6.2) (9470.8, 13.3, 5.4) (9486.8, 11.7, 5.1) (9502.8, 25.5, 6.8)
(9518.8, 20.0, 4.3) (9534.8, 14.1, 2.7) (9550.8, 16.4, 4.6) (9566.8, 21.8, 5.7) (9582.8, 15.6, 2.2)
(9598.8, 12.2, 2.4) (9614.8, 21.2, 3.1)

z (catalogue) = 0.138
